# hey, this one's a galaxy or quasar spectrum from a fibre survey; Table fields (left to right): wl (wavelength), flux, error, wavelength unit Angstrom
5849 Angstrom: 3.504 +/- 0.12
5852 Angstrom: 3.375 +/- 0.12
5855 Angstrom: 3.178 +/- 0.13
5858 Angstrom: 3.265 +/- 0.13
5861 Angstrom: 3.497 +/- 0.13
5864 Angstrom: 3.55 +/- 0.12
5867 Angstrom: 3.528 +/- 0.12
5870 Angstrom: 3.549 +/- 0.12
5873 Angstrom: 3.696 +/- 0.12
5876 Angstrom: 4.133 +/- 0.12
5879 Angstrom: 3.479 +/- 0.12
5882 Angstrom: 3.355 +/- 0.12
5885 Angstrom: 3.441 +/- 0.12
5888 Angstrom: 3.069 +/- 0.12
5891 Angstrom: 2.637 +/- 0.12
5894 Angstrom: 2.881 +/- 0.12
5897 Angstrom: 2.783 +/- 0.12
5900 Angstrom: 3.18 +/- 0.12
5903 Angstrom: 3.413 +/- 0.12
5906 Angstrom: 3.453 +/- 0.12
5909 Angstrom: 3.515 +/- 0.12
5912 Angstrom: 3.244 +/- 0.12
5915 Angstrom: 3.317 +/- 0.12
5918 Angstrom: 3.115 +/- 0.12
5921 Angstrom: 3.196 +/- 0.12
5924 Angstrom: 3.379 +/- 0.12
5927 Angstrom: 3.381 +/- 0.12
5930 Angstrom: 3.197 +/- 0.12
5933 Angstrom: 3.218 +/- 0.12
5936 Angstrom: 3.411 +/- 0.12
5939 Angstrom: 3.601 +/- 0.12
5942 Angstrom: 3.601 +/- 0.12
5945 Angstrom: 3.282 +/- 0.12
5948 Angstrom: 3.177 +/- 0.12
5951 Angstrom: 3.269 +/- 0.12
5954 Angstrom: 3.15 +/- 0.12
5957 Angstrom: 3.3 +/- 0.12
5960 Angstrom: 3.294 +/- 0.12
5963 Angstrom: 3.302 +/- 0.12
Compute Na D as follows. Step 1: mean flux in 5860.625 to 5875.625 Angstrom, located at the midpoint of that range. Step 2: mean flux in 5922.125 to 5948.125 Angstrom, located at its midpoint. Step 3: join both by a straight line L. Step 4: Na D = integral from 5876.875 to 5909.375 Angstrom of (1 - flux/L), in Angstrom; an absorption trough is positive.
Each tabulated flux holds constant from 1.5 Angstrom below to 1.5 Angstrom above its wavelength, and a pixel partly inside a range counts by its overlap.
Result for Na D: 2.9 Angstrom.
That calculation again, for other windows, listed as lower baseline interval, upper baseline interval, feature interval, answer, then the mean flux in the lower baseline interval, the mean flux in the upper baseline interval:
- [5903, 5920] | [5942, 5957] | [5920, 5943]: -0.5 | 3.33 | 3.27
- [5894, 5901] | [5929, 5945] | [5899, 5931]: -1.7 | 2.95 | 3.4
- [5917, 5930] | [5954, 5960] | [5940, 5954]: -0.3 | 3.27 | 3.26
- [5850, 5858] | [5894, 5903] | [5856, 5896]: -2.7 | 3.29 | 3.04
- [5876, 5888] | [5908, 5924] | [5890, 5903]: 1.7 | 3.47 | 3.28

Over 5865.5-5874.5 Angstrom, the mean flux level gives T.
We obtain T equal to 3.59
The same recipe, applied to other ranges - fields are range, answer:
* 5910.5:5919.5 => 3.23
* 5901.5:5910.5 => 3.46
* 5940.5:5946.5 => 3.44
